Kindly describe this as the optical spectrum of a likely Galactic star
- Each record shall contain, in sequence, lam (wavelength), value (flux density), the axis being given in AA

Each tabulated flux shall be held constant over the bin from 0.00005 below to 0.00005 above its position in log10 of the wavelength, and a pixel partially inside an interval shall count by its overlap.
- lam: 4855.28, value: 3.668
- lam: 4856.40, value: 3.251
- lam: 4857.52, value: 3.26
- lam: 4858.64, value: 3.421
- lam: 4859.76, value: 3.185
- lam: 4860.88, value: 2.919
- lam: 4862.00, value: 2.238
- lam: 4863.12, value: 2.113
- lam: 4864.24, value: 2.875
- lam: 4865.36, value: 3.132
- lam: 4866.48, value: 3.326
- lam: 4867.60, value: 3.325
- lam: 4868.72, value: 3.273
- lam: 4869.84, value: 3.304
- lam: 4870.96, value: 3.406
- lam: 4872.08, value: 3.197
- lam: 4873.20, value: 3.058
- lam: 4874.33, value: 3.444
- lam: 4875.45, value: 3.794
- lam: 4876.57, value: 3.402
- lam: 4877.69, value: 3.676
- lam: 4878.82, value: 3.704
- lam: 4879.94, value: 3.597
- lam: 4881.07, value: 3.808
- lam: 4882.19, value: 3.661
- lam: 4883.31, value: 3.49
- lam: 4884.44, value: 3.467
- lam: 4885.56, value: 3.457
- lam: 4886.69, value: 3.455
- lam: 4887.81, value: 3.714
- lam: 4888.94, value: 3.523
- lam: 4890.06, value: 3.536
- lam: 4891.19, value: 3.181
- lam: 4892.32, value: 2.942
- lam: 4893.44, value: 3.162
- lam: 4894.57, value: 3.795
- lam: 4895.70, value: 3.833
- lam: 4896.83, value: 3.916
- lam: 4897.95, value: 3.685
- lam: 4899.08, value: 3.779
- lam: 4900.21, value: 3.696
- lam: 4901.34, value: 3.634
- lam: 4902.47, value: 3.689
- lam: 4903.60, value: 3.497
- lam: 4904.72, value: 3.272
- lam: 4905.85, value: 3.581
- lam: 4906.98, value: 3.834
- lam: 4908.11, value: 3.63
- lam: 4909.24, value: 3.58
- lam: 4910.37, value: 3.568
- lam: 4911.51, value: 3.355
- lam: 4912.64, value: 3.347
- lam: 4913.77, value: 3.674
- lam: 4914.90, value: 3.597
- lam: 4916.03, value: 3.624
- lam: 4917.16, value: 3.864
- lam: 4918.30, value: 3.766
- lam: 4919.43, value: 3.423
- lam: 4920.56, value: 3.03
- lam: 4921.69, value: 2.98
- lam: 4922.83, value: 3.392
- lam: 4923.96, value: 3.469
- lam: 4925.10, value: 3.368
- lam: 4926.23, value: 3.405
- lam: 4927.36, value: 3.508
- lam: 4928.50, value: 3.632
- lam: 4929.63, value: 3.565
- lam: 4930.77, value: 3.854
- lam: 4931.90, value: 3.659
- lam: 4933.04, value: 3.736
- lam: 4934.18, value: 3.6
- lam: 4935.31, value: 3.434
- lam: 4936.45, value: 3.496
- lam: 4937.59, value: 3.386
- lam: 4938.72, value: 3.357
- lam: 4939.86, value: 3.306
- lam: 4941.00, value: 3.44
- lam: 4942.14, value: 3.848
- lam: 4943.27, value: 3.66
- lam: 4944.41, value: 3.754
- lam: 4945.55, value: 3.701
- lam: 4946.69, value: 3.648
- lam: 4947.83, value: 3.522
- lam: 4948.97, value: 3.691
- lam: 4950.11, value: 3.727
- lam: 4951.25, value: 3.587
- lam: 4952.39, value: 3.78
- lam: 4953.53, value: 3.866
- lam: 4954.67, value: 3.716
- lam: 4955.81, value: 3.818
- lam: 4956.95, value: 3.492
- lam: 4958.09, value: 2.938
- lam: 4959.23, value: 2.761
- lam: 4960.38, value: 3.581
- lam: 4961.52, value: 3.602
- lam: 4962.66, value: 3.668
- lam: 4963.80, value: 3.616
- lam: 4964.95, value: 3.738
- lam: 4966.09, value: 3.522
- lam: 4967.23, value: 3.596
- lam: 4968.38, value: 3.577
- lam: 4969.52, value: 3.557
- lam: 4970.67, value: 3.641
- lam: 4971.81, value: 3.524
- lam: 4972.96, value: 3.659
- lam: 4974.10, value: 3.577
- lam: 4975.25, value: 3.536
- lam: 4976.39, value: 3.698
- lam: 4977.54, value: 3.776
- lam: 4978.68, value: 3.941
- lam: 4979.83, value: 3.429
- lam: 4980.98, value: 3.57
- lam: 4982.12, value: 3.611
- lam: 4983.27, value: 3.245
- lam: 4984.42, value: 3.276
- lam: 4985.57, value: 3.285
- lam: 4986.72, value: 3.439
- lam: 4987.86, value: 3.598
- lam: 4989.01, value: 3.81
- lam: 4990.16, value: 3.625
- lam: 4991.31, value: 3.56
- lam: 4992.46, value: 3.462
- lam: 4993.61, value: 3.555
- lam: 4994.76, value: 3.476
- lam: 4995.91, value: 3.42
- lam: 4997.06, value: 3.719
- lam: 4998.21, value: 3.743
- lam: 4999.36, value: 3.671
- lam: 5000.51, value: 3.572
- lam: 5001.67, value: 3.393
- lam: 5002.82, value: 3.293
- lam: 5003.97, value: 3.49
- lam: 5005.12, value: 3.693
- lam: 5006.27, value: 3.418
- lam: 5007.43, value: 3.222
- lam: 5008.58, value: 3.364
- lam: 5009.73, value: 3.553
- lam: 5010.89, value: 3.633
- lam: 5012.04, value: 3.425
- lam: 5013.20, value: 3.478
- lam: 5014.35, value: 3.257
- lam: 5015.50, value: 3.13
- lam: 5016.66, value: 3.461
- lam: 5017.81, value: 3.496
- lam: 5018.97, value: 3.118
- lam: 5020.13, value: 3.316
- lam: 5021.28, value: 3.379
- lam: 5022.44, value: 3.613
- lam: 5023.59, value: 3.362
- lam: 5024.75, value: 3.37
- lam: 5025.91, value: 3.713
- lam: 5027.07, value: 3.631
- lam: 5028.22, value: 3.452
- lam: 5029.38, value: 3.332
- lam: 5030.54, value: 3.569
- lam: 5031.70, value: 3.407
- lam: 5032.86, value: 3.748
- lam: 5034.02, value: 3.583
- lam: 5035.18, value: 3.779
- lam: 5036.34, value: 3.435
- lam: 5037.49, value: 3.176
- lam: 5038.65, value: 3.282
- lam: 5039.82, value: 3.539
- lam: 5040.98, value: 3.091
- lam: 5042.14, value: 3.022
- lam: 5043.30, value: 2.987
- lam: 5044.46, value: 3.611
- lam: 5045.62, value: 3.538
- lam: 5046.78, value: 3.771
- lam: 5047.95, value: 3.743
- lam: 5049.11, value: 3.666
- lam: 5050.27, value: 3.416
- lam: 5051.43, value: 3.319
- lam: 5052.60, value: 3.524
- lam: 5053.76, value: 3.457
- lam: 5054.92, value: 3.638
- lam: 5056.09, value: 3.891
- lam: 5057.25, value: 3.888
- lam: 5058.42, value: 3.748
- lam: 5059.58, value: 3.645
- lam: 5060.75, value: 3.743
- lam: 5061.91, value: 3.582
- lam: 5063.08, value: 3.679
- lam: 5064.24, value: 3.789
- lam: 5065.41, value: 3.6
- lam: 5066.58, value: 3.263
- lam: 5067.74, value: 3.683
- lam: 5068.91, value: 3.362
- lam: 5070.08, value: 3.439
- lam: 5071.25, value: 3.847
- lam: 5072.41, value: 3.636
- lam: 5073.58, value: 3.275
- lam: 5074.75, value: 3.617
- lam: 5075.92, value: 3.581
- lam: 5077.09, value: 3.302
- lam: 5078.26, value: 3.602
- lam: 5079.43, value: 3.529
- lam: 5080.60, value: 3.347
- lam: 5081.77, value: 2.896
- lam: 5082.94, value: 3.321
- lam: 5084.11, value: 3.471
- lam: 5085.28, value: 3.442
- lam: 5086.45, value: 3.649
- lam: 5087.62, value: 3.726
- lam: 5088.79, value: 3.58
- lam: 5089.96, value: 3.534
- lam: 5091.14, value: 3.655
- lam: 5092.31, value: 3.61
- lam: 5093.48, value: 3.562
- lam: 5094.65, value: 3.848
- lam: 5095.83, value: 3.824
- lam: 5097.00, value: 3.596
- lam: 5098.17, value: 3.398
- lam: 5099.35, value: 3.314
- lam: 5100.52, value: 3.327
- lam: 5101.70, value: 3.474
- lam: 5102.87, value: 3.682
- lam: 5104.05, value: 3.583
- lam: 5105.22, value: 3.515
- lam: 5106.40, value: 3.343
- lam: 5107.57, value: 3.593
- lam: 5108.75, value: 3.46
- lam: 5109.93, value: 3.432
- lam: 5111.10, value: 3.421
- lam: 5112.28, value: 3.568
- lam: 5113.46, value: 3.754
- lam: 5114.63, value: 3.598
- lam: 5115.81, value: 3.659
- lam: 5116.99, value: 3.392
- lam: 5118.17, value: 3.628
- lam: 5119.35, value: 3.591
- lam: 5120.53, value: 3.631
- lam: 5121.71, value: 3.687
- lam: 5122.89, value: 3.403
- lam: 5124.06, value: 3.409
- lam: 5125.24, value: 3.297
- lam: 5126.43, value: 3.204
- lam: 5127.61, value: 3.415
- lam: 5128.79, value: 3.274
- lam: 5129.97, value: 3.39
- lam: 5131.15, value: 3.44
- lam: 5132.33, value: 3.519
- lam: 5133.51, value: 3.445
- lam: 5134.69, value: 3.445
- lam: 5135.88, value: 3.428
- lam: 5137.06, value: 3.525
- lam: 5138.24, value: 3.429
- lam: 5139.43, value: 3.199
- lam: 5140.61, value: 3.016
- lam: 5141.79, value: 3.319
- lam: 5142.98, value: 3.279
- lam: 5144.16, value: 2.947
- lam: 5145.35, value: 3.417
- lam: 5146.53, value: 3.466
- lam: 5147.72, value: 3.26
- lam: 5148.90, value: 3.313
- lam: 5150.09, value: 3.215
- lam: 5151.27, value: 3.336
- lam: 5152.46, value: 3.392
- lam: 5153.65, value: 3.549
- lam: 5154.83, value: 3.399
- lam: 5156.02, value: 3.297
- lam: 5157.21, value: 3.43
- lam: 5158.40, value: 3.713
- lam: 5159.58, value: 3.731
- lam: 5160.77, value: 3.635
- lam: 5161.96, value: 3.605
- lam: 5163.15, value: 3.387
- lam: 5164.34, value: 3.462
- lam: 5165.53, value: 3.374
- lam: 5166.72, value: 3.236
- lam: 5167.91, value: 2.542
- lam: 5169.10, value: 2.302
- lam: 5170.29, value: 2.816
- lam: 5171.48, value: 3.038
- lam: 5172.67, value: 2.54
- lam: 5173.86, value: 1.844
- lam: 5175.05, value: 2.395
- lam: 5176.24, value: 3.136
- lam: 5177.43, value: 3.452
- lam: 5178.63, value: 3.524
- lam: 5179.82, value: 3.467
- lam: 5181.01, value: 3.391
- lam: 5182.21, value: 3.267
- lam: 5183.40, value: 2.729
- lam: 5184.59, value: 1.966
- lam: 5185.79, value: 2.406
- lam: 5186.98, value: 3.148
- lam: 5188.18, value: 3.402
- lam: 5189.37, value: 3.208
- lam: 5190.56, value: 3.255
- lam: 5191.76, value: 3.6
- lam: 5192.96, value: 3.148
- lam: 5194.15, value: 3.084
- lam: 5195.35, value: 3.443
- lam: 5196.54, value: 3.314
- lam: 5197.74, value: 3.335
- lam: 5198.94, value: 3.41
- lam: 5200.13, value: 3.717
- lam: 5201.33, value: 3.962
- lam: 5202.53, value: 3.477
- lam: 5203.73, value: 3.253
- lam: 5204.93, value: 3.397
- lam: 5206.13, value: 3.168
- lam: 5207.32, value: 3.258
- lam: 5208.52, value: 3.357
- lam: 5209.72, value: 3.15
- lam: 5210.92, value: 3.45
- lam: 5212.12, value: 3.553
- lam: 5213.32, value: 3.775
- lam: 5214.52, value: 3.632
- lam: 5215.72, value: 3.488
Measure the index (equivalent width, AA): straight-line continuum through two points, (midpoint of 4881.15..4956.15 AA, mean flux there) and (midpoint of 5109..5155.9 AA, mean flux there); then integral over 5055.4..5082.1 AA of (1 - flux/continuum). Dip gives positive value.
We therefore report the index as -0.9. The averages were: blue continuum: 3.56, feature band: 3.57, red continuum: 3.41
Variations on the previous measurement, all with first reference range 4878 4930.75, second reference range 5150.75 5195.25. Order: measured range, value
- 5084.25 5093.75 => -0.9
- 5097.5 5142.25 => -3.2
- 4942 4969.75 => -1.1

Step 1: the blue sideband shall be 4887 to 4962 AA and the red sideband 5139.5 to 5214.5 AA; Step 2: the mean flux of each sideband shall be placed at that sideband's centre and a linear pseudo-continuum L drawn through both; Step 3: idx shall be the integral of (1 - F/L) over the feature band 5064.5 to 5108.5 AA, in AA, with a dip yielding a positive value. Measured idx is -2.2 AA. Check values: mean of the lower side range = 3.55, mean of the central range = 3.52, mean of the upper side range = 3.24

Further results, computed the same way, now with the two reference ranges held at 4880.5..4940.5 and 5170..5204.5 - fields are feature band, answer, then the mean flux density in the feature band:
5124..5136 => -0.63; 3.38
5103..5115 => -1.06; 3.53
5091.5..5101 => -0.87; 3.57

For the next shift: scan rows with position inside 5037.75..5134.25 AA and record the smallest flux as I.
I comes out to 2.896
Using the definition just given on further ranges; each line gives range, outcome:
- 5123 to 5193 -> 1.844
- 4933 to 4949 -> 3.306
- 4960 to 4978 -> 3.522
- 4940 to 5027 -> 2.761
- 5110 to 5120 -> 3.392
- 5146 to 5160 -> 3.215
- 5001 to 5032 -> 3.118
